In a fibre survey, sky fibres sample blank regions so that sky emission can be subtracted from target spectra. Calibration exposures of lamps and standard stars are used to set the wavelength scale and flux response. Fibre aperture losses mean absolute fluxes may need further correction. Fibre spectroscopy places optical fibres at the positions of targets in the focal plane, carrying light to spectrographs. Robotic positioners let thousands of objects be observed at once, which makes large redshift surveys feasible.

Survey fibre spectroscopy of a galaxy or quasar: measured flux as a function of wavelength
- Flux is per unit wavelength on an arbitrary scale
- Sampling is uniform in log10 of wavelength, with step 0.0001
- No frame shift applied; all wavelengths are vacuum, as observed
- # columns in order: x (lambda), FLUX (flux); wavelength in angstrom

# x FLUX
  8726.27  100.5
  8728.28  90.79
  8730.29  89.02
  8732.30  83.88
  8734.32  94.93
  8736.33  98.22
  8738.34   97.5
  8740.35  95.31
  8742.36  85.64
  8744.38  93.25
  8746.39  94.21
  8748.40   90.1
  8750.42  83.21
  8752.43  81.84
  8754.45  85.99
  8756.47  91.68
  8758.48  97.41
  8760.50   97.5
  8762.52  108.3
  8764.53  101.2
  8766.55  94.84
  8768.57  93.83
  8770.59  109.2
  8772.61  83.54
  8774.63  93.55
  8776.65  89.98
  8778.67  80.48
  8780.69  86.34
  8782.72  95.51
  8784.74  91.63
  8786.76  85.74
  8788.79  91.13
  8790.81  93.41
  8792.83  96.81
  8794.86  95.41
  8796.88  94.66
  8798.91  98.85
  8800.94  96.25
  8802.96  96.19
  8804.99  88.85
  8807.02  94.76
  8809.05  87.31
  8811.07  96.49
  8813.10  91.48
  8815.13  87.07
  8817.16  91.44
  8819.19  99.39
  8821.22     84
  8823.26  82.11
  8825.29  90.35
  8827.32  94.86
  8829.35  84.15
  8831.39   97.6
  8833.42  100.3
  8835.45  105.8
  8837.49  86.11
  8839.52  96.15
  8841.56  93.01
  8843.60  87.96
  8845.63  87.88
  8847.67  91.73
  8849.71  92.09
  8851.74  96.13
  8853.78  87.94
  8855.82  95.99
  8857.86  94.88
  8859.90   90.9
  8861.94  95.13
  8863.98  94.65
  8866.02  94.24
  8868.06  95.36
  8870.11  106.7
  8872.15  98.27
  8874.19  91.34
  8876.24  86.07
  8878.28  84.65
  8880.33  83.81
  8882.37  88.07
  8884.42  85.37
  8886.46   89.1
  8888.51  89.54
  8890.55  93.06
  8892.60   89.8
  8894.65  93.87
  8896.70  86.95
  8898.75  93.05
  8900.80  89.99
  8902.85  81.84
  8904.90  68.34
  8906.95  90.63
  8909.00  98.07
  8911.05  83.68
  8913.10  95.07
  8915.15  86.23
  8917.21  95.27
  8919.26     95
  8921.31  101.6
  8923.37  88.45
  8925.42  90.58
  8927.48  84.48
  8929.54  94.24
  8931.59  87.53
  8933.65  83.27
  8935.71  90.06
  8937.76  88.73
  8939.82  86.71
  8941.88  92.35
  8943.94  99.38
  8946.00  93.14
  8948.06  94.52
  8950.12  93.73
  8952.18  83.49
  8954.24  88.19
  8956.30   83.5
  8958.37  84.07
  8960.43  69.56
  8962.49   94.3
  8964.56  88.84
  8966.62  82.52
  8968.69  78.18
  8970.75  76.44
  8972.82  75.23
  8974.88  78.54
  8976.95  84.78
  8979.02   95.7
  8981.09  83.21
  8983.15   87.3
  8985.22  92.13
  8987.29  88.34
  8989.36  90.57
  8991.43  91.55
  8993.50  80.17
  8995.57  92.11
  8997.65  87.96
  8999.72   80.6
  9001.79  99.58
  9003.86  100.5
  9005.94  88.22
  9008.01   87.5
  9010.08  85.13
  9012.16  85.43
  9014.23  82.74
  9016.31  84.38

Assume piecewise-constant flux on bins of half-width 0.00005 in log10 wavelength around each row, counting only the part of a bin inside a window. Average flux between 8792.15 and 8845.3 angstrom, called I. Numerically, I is 92.9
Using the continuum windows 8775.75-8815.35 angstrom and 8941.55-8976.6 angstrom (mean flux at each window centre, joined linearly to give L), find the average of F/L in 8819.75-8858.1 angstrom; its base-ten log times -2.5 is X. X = -0.02 mag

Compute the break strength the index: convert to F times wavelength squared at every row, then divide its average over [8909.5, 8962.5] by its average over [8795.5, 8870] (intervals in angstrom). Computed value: 1.0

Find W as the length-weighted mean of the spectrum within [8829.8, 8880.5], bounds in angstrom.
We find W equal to 93.4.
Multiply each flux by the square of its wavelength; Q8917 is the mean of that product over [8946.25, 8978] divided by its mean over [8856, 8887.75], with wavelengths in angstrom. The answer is 0.9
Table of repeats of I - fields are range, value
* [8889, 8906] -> 87.2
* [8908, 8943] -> 90.7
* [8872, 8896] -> 89.1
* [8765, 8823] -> 92.4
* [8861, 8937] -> 90.3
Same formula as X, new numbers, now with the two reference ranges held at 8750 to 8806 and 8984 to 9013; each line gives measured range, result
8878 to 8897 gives 0.03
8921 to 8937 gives 0.01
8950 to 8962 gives 0.08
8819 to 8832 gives 0.03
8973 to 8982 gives 0.06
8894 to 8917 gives 0.03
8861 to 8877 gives -0.04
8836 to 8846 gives 0.01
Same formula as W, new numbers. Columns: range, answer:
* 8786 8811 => 93.5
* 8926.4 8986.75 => 86.7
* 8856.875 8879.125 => 93.9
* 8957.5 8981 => 82.6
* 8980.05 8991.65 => 88.7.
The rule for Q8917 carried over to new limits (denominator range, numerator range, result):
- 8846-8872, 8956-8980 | 0.89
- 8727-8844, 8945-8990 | 0.96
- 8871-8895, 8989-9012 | 1.02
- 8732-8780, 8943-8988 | 0.97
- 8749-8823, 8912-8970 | 1.00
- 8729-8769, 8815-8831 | 0.98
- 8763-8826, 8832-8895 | 1.02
